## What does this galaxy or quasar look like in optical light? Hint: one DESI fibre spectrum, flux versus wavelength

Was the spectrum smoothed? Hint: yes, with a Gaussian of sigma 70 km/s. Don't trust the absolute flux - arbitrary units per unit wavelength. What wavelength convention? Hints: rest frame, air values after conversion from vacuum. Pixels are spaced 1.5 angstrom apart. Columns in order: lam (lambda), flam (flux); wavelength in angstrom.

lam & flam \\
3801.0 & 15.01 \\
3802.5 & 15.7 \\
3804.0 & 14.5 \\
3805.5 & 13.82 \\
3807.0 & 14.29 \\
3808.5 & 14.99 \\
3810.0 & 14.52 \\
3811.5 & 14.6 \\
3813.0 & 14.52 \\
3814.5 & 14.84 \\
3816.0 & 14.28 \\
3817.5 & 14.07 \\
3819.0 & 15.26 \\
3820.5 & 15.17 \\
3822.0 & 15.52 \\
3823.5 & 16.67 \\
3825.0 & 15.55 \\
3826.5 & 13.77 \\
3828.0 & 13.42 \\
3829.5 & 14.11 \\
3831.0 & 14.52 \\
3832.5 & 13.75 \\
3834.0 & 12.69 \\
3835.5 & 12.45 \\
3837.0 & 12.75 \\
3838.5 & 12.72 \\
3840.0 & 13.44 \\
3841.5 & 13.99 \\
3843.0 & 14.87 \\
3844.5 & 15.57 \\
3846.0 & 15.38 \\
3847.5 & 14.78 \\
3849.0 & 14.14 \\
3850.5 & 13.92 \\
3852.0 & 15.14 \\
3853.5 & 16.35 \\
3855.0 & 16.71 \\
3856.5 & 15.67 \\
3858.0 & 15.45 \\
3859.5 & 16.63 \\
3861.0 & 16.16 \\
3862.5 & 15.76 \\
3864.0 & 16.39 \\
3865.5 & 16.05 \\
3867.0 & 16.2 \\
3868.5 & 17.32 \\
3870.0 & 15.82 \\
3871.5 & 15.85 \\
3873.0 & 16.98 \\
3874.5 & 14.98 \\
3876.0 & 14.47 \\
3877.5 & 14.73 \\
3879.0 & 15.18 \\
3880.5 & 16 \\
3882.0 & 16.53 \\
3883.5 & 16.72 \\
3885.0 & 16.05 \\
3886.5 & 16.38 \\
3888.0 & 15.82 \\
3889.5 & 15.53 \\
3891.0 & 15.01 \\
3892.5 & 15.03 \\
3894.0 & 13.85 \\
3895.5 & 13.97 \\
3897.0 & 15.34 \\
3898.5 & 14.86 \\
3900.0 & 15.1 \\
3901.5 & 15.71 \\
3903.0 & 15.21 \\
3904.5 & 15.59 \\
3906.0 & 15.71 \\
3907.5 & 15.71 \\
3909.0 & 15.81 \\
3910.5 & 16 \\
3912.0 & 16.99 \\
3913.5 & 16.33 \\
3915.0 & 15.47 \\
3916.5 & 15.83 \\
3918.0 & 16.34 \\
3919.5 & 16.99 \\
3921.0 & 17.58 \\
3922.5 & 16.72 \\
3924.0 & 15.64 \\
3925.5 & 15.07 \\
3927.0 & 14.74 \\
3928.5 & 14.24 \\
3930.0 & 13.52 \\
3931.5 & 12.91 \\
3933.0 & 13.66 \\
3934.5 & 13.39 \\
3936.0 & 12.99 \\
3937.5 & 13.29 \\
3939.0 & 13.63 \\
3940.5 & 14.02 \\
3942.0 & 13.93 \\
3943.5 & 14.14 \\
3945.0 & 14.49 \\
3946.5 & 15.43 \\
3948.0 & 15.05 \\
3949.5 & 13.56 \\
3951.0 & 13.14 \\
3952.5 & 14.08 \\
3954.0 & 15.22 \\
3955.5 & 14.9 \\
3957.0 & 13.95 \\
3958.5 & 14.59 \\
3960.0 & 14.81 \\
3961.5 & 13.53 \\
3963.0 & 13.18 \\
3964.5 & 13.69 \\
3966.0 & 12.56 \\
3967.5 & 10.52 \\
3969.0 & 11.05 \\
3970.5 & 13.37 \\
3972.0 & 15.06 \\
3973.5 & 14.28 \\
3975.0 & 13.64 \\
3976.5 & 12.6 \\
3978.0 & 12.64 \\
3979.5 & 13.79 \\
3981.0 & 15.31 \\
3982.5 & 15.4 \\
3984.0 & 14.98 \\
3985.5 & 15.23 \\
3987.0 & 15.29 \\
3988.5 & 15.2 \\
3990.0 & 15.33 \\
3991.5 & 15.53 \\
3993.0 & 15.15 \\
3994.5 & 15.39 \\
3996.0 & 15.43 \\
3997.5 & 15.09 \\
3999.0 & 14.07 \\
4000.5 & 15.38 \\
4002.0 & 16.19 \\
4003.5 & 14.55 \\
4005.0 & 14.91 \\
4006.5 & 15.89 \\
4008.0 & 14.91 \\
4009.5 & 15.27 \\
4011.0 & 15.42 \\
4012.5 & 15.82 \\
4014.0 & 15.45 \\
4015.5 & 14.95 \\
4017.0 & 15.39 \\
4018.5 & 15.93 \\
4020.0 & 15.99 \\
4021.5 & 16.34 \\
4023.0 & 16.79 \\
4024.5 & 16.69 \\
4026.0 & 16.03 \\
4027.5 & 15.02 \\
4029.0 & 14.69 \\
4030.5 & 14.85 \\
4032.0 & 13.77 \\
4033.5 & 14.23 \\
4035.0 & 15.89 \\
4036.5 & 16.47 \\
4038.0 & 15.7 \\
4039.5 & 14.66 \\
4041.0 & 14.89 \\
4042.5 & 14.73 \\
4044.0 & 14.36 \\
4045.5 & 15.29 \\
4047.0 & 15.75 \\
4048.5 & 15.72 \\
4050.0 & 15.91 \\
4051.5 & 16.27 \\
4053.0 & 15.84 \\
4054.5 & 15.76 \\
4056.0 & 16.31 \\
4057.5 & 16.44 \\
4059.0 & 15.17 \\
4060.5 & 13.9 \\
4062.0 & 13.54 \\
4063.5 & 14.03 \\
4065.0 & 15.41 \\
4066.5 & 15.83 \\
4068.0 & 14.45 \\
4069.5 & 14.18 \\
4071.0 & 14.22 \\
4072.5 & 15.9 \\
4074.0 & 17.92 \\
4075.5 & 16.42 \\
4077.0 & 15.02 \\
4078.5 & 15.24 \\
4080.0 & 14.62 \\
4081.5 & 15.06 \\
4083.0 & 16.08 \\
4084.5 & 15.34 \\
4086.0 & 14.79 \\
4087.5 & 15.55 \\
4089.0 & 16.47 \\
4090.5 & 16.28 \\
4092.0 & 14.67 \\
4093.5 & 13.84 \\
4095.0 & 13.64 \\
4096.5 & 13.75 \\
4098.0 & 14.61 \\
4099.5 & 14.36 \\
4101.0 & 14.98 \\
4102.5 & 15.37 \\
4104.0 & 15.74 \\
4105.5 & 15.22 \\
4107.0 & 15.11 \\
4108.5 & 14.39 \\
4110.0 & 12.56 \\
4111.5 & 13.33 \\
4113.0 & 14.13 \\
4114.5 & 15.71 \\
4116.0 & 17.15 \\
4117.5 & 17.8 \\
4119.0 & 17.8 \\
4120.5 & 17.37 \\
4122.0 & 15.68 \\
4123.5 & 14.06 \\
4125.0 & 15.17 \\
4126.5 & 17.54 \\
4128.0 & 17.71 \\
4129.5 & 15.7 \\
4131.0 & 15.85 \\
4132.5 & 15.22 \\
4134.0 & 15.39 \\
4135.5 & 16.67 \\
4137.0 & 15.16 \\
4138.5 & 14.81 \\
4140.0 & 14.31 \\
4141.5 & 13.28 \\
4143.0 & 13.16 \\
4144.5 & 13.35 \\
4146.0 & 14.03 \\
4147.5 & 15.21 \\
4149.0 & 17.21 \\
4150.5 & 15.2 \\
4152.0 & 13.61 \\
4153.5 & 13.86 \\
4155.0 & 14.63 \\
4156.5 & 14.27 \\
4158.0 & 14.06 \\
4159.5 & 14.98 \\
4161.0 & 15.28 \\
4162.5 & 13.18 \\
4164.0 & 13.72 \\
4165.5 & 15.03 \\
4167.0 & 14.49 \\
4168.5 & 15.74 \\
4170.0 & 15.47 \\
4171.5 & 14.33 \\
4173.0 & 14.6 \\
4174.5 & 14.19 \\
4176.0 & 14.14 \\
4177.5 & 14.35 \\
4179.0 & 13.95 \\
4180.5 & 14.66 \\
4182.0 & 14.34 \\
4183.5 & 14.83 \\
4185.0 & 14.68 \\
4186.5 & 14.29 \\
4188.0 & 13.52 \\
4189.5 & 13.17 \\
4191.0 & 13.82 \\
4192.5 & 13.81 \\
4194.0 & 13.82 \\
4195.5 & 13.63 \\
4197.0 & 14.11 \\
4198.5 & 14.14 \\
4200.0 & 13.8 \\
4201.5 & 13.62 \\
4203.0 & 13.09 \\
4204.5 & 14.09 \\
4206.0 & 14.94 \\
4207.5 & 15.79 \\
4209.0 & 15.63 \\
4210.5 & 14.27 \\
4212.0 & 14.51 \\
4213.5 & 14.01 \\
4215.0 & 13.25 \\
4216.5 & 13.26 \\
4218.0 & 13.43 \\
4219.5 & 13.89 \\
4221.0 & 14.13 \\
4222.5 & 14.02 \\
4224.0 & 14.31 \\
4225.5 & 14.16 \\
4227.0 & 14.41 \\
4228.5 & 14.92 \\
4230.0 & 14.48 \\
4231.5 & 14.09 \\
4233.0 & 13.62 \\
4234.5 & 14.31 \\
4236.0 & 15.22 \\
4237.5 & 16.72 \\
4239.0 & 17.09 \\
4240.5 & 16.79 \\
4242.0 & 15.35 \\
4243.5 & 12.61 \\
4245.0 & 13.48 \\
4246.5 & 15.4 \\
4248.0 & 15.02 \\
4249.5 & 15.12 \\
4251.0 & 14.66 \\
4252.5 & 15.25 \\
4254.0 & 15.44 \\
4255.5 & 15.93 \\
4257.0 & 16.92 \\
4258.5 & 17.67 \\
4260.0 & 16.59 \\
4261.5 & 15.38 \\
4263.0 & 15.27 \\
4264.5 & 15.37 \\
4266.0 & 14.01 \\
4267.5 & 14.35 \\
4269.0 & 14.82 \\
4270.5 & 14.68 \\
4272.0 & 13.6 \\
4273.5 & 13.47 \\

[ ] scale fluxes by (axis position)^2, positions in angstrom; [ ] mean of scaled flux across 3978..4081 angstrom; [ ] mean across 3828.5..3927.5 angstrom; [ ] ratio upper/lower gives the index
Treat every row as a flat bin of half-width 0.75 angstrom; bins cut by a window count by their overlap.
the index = 1.1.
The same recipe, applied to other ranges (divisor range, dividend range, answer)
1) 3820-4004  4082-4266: 1.14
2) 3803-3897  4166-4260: 1.16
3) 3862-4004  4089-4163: 1.11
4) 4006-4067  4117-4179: 1.03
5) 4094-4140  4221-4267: 1.04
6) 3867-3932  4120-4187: 1.08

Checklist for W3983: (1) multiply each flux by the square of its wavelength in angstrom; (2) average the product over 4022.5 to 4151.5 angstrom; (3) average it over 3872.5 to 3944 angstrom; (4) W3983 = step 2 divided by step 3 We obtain 1.1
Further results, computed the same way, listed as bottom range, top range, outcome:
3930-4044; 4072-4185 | 1.10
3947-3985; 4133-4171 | 1.16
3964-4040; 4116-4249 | 1.08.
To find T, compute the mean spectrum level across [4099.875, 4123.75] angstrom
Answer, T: 15.4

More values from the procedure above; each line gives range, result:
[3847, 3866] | 15.6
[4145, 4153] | 15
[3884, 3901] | 15.2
